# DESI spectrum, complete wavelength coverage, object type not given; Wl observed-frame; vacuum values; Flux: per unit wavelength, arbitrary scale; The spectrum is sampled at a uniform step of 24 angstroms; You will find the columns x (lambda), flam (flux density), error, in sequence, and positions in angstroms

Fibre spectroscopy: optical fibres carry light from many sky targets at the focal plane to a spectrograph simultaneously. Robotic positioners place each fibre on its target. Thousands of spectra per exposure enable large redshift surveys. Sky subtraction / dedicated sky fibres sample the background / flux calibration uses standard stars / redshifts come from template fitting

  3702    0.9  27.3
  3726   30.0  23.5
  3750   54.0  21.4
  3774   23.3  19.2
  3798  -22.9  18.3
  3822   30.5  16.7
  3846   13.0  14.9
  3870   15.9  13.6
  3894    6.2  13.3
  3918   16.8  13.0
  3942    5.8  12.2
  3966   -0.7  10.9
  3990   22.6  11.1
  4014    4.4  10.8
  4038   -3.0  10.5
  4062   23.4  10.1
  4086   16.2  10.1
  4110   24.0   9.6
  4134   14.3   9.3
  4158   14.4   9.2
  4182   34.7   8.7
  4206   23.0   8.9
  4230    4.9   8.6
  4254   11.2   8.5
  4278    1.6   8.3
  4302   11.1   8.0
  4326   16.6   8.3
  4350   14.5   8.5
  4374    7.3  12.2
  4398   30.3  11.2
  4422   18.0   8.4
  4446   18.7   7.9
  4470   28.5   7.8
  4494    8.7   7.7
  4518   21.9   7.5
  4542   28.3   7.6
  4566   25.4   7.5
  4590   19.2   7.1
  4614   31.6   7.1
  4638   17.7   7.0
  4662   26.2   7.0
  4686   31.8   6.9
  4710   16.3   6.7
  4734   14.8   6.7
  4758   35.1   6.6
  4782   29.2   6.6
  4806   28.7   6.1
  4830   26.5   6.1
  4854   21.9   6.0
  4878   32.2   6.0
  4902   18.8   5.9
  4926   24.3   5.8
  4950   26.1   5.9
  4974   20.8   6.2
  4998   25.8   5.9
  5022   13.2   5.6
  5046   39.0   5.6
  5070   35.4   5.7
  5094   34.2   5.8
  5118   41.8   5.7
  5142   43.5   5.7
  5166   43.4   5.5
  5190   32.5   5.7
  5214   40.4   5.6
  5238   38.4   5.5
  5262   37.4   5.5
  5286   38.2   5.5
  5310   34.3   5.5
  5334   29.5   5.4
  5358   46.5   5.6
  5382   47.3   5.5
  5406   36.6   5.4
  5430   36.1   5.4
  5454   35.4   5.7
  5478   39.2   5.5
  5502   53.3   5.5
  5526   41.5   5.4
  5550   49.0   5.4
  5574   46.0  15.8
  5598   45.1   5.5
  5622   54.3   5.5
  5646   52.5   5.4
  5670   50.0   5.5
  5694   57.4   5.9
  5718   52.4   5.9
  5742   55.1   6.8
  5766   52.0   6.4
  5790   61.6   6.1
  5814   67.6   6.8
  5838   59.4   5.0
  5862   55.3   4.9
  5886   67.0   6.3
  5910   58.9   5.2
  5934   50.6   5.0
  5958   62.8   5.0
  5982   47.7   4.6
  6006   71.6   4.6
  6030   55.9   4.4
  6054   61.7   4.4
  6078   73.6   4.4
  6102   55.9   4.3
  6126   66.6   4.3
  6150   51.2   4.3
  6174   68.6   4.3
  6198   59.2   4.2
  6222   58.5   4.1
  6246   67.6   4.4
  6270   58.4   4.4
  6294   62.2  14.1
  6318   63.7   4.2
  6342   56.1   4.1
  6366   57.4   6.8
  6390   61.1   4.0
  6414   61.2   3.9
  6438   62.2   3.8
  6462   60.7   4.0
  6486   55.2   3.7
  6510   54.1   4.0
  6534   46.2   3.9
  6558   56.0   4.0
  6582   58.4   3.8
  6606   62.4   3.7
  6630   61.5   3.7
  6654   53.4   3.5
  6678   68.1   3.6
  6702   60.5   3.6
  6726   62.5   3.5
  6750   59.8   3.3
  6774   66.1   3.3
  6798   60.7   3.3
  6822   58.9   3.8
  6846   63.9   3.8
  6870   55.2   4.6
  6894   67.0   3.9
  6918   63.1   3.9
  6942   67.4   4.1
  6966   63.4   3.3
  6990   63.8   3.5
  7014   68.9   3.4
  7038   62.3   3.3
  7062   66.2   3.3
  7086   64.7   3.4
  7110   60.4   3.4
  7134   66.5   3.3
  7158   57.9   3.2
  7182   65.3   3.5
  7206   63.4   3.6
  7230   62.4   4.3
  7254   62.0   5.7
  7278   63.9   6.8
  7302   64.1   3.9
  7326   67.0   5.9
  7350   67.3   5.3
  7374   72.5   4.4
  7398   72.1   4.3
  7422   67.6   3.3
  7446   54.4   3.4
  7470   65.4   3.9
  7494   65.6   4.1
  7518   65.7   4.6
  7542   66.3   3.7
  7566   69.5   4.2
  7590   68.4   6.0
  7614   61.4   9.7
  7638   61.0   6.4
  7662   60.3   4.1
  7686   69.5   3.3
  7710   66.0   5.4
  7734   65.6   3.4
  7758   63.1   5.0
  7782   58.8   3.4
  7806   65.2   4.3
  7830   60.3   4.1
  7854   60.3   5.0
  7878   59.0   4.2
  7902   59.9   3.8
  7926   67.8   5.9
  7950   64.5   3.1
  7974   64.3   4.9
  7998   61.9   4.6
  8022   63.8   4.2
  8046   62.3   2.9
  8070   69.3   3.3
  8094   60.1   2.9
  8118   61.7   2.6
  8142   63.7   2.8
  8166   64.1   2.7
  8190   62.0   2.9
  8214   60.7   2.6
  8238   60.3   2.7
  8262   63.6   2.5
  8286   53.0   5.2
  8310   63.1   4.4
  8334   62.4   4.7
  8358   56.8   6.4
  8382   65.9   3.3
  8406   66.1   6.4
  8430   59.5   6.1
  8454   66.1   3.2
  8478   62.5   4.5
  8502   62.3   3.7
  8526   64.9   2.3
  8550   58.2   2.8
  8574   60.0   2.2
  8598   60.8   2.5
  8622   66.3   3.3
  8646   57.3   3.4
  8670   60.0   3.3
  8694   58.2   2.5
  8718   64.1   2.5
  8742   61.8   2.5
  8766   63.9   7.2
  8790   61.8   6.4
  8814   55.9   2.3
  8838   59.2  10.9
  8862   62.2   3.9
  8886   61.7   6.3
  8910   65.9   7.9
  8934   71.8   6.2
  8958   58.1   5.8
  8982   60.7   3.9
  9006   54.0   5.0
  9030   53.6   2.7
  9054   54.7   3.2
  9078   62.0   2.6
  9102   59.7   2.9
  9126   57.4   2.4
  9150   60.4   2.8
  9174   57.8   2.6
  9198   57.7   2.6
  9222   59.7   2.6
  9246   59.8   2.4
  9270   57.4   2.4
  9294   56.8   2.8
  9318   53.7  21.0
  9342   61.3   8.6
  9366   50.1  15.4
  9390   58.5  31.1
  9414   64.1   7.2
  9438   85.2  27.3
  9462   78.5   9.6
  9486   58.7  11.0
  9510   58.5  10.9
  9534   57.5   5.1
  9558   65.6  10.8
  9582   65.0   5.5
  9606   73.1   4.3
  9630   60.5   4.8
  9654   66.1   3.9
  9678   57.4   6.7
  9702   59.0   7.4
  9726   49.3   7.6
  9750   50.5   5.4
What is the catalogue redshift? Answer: 0.26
